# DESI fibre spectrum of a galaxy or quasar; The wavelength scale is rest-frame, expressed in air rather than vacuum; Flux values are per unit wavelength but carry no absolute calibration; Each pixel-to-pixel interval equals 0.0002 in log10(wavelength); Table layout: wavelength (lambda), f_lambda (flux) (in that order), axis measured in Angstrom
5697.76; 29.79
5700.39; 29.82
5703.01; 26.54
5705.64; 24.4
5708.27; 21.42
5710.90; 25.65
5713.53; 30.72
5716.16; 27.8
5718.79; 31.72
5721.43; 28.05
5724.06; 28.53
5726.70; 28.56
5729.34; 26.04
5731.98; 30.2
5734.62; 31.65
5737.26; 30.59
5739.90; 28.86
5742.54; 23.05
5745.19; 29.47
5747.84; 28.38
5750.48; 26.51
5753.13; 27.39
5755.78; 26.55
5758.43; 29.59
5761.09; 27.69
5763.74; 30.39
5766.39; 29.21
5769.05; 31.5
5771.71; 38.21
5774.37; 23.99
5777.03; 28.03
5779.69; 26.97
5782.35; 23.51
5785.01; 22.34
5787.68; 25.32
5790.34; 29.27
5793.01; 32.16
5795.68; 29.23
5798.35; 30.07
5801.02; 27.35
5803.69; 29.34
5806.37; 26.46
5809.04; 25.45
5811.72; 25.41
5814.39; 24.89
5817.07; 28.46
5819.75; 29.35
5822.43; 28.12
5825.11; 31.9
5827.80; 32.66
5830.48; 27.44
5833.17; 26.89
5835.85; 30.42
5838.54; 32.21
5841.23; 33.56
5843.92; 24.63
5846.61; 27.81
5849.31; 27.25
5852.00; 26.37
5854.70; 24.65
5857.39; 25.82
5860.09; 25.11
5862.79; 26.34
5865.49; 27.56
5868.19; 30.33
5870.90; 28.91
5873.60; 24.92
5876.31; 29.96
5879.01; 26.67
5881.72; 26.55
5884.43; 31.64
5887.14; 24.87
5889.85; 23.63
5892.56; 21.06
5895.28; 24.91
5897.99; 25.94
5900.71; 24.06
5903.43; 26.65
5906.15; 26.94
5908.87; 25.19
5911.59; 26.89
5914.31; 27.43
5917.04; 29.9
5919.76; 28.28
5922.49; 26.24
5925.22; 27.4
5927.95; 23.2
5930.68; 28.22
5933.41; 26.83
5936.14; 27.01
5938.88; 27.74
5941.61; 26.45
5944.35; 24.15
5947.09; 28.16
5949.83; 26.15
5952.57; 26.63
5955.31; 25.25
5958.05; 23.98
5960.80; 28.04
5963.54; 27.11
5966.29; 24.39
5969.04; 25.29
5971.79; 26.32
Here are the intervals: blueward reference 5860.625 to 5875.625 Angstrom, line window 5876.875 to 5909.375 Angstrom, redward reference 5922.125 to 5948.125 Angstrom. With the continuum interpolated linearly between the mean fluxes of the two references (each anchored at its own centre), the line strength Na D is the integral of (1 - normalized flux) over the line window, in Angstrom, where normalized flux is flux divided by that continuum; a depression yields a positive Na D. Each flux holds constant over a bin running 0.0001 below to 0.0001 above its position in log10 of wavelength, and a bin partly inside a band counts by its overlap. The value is 1.7 Angstrom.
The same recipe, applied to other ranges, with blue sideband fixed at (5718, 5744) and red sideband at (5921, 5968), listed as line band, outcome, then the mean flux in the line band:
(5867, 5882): -0.5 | 28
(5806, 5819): 0.7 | 26.3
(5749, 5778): -0.7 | 29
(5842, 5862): 0.8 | 26.2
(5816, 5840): -1.9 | 29.7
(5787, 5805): -0.7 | 29.1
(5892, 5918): 0.7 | 26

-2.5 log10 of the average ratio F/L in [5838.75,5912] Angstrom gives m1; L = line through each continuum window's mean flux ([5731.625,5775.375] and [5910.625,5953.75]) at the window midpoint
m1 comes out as 0.04 mag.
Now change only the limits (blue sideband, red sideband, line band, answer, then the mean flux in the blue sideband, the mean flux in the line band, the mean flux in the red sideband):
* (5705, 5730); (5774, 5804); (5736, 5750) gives -0.02 mag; 27.4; 28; 27.3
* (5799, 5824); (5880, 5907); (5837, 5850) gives -0.10 mag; 27.3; 29.2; 25.6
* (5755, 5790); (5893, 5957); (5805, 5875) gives -0.02 mag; 28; 27.8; 26.4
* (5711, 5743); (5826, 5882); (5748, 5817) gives 0.02 mag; 28.9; 27.9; 28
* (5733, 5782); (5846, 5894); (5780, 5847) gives -0.02 mag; 28.7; 28.2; 26.6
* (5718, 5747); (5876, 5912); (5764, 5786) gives -0.01 mag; 28.7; 28.2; 25.9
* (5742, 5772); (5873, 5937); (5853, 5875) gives 0.02 mag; 28.8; 26.7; 26.4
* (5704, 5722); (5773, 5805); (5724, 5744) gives -0.05 mag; 27.1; 28.4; 27.3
